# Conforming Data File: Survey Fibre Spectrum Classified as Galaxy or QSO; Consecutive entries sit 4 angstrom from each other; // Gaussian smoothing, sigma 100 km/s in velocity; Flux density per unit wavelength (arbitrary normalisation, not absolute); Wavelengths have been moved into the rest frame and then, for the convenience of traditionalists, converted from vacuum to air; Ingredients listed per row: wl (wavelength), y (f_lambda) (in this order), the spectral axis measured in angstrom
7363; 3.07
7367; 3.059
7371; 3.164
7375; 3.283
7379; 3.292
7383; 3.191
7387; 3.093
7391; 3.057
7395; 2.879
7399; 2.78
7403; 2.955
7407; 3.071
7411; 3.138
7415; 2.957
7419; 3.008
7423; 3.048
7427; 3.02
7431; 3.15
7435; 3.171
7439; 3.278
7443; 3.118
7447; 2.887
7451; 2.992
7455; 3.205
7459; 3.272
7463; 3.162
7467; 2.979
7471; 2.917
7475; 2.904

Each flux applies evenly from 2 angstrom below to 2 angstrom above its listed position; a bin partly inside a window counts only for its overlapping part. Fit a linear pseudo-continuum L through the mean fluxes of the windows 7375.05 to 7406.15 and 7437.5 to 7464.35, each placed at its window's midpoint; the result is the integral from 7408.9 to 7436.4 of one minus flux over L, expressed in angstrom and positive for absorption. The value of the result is 0.2 angstrom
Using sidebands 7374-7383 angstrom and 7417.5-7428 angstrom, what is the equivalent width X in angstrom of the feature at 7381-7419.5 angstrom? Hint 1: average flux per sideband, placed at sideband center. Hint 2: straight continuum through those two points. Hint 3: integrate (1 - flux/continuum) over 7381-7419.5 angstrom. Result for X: 1.6 angstrom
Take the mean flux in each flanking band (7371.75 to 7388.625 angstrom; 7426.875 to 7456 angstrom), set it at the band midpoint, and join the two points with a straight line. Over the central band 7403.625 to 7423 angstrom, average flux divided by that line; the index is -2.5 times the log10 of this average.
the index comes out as 0.04 mag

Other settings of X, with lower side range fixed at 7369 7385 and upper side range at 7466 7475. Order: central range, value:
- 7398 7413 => 0.7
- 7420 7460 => -1.0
